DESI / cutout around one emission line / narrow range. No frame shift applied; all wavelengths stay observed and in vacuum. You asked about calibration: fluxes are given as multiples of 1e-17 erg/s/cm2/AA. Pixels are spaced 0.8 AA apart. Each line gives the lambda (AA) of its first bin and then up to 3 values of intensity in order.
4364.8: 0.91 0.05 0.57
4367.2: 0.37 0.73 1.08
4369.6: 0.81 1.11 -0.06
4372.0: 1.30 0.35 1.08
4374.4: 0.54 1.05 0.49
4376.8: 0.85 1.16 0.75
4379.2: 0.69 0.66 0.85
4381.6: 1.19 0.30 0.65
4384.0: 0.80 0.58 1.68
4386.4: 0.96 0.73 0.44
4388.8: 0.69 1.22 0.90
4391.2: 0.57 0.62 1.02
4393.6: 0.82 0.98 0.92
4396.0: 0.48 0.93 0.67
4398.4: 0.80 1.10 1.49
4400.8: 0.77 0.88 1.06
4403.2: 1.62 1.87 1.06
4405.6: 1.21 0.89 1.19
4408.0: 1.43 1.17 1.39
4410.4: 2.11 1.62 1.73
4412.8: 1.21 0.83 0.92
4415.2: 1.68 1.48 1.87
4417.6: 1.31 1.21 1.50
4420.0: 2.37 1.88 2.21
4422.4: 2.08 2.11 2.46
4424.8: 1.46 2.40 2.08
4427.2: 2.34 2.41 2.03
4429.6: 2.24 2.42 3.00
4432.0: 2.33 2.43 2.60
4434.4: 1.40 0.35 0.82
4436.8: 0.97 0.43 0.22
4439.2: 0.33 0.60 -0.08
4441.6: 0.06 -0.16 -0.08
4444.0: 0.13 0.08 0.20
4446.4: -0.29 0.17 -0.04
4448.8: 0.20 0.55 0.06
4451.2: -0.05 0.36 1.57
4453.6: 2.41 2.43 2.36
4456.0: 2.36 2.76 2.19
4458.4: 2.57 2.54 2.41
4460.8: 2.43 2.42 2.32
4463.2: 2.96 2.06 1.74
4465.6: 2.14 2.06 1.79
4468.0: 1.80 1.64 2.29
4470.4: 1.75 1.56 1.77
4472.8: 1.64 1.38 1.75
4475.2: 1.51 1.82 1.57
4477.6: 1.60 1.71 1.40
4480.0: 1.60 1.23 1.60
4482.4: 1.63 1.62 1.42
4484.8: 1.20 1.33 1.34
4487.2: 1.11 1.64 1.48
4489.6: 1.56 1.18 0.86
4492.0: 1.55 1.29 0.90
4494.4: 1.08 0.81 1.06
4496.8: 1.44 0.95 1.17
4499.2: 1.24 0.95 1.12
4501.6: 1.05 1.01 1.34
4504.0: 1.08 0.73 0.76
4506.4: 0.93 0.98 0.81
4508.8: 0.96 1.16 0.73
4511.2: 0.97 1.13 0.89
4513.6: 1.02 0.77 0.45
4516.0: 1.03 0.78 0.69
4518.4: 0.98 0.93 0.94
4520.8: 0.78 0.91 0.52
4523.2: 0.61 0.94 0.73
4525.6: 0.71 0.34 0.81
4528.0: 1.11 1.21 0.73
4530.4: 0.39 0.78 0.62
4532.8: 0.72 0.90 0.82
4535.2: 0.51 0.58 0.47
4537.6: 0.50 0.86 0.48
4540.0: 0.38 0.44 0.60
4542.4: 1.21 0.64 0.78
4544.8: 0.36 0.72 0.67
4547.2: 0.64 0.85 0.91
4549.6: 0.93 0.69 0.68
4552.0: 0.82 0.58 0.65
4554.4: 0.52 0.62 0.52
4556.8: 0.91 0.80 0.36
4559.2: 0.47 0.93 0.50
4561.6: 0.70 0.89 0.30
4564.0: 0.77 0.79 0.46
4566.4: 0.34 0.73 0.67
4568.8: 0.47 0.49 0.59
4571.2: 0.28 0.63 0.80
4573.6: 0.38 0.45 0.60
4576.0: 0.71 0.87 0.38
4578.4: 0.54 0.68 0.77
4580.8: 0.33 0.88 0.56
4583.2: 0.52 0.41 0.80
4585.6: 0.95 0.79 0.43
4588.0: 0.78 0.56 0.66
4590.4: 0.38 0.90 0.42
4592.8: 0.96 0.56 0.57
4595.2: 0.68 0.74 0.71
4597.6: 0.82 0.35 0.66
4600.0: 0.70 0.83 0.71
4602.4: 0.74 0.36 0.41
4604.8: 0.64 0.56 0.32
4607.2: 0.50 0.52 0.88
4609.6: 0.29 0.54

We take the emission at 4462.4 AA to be C IV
